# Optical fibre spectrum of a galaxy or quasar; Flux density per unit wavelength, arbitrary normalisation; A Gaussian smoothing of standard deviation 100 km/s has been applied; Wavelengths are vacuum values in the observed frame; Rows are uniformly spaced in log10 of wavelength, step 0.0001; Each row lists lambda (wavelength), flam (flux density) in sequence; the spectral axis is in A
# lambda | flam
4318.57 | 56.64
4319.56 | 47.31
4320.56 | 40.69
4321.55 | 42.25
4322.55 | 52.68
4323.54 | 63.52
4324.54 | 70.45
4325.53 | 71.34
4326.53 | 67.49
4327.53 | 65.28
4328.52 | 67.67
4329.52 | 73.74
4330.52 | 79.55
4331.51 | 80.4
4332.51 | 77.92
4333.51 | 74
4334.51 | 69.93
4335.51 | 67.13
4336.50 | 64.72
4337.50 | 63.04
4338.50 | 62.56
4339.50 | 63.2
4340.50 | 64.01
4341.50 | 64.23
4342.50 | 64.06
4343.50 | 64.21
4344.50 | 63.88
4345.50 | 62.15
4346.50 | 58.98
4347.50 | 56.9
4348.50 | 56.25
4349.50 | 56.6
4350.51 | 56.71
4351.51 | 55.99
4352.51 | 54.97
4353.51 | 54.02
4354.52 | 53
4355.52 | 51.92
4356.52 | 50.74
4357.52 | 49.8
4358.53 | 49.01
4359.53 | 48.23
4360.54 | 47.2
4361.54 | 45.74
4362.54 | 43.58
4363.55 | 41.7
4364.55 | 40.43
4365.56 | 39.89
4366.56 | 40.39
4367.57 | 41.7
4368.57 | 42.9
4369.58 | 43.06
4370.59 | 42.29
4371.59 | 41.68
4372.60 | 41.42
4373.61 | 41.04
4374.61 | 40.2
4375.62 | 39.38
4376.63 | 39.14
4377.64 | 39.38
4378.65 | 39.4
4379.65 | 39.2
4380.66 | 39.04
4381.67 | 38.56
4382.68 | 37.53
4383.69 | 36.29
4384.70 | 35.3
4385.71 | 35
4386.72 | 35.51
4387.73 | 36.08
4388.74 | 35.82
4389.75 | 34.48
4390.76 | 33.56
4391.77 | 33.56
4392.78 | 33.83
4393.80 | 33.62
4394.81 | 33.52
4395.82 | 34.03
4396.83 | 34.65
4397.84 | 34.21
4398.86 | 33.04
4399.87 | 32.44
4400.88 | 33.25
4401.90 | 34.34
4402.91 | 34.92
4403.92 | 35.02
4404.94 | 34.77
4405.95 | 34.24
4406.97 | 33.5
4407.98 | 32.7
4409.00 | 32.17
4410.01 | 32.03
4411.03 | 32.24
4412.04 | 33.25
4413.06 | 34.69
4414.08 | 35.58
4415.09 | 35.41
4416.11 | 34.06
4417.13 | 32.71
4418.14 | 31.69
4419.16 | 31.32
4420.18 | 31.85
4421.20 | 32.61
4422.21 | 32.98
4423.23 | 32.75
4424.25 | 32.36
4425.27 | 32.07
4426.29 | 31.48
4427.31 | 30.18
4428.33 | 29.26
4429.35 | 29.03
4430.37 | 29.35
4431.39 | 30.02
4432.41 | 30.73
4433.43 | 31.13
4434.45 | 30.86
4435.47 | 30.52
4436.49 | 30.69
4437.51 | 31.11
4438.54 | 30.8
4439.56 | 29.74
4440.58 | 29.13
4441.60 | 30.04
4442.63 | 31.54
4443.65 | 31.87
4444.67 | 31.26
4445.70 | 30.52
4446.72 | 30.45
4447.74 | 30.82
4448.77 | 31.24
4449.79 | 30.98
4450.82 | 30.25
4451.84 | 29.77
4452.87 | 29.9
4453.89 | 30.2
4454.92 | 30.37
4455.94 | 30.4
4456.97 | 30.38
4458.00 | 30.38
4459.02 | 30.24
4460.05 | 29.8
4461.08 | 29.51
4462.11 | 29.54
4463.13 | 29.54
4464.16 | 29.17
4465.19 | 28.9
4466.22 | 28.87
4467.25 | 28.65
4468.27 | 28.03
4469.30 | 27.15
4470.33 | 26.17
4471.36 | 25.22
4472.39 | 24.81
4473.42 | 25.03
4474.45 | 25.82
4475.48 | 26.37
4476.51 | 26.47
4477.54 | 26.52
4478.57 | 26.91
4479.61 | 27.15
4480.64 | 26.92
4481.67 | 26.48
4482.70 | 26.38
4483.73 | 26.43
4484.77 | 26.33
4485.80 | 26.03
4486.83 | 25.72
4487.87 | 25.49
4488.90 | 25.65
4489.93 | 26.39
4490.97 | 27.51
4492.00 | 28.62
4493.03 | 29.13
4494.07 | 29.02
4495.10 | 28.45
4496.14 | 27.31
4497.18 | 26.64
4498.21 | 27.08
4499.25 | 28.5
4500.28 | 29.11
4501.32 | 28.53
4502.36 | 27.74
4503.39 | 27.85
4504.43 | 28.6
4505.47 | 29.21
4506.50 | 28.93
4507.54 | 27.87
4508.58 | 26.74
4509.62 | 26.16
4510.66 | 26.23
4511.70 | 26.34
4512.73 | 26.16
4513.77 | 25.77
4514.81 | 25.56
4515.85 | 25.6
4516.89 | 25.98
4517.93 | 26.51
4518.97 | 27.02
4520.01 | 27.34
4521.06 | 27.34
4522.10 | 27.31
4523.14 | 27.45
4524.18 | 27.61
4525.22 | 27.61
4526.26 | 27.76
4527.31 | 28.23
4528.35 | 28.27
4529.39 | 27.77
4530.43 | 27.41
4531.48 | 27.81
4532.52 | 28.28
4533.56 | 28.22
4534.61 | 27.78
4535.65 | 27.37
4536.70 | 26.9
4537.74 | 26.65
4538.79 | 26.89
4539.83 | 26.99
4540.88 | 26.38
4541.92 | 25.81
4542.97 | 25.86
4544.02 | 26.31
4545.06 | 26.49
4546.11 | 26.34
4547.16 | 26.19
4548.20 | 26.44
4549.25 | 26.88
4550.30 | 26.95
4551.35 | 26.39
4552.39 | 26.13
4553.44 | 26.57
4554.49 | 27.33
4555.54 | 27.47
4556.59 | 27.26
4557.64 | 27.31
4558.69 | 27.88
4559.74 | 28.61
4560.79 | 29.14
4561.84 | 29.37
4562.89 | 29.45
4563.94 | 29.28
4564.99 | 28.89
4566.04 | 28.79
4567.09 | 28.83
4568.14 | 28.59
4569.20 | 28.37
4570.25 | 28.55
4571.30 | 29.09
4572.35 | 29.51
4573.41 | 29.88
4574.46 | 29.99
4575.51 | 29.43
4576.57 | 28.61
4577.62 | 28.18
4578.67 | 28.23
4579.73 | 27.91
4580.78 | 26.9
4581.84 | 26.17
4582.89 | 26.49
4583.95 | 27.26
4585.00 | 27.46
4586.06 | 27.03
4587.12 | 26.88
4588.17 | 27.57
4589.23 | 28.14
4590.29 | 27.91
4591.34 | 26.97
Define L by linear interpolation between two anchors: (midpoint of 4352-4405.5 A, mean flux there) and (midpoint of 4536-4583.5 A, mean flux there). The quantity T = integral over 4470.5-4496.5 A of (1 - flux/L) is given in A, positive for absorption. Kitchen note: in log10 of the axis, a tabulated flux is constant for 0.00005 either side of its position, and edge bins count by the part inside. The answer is 4.9 A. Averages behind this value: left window 39.9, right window 27.7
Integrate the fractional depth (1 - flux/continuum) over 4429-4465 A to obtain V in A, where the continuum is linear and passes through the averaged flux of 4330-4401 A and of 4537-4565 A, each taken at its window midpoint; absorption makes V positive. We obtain 7.9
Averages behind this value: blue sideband 47.9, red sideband 27.2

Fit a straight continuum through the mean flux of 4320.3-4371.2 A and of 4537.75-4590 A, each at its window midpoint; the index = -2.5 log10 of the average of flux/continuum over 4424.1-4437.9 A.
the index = 0.44 mag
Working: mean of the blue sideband 57.3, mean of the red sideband 27.7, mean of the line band 30.6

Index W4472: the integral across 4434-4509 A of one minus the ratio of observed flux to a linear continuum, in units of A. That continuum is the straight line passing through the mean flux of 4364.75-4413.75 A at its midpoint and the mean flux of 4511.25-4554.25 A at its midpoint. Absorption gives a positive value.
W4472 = 5.9 A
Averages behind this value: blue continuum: 36.4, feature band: 28.5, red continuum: 26.9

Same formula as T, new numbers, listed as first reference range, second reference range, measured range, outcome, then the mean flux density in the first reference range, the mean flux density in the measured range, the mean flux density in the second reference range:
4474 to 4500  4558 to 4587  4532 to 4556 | 1.0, 27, 26.8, 28.4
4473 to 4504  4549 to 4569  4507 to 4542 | 0.6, 27.1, 27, 28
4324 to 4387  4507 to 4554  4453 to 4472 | 4.1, 53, 29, 26.9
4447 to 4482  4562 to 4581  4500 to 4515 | 0.6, 28.5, 27.4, 28.9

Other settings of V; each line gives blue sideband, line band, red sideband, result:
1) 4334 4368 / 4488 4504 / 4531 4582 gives 3.6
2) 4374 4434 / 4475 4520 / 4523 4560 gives 3.5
